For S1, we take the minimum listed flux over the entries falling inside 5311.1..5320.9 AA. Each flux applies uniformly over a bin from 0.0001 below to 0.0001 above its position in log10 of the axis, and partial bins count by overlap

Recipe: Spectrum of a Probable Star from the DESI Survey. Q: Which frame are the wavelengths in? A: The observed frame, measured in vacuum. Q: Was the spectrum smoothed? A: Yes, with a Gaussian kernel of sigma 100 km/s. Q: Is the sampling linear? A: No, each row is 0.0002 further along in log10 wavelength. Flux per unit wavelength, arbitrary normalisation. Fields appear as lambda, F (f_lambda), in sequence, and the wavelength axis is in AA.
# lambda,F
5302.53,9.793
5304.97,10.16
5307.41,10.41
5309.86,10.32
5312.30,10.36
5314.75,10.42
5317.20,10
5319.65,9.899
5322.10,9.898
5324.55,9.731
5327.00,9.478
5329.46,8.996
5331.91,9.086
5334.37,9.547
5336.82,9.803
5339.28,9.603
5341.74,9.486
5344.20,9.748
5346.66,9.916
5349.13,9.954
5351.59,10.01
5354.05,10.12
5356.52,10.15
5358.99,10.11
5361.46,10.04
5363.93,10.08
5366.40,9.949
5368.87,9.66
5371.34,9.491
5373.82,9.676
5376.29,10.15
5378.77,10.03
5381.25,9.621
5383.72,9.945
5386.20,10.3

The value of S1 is 9.899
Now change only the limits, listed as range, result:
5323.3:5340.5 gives 8.996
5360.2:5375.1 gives 9.491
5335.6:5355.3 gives 9.486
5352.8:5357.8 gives 10.12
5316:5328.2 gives 9.478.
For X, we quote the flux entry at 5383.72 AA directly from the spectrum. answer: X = 9.945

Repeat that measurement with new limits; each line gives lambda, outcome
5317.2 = 10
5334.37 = 9.547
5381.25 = 9.621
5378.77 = 10.03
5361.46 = 10.04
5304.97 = 10.16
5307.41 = 10.41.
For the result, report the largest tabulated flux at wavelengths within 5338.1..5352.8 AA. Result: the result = 10.01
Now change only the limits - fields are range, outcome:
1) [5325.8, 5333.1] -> 9.478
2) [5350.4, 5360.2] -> 10.15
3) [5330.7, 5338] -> 9.803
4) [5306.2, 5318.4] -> 10.42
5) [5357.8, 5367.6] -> 10.11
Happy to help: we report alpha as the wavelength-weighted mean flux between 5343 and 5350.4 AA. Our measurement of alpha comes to 9.87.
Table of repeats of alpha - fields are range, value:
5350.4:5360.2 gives 10.1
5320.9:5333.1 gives 9.44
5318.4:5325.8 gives 9.85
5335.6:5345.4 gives 9.66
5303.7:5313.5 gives 10.3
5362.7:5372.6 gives 9.79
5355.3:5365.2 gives 10.1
